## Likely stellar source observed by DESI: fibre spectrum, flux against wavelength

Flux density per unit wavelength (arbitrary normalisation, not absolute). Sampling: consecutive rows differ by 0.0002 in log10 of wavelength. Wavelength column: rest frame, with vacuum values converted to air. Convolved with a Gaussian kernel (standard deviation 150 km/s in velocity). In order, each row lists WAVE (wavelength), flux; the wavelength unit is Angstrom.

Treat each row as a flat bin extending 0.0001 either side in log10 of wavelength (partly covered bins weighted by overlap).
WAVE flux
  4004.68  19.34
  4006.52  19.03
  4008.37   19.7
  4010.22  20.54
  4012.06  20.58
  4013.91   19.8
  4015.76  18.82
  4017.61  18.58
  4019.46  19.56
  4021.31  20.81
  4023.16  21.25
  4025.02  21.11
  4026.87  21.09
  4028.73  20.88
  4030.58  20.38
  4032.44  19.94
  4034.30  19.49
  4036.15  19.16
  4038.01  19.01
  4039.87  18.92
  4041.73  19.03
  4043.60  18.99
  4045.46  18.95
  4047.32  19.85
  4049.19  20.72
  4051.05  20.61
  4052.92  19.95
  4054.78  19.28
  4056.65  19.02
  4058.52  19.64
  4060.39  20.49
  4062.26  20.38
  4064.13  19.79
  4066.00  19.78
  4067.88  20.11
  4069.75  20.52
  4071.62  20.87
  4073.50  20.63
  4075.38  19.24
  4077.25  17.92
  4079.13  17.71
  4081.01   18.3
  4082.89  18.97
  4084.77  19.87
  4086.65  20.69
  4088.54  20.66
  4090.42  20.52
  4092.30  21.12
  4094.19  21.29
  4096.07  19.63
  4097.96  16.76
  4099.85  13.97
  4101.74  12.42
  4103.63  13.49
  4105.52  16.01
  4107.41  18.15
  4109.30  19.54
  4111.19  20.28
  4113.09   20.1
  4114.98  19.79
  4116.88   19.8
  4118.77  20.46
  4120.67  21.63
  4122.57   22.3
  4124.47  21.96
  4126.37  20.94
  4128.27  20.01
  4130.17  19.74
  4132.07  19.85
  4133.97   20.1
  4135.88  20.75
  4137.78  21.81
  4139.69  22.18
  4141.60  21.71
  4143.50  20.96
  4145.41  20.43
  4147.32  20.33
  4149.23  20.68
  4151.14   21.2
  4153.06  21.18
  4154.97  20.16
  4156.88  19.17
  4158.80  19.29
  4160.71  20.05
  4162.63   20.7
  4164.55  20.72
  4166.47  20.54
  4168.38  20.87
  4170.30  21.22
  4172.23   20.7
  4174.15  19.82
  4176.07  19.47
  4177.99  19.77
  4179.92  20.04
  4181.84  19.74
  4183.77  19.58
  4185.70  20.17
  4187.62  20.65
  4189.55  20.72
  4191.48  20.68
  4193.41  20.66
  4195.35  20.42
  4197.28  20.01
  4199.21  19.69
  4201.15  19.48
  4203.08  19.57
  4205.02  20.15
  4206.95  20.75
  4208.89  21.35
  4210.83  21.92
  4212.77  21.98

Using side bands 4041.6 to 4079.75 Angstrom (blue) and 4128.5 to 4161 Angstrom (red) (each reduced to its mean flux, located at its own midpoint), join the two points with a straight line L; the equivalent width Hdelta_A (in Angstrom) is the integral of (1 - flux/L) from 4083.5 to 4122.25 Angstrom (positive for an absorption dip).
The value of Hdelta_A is 2.5 Angstrom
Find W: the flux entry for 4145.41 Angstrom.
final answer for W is 20.43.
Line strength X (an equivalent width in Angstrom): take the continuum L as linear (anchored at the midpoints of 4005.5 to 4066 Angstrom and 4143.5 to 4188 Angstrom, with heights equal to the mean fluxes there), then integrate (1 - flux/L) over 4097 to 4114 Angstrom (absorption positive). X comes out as 2.83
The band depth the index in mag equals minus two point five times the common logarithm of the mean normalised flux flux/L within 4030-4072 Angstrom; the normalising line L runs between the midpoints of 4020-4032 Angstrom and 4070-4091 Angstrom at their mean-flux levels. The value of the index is 0.03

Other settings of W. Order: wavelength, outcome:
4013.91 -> 19.8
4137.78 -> 21.81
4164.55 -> 20.72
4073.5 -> 20.63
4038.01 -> 19.01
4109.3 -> 19.54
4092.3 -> 21.12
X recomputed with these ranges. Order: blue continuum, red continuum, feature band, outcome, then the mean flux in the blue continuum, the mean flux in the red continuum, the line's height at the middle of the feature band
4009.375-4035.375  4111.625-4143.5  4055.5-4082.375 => 1.2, 20.2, 20.8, 20.5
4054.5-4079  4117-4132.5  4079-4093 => 0.2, 19.8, 20.8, 20.1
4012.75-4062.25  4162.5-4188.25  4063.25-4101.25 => 1.2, 19.8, 20.3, 20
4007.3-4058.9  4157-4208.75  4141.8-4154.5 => -0.4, 19.8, 20.2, 20.1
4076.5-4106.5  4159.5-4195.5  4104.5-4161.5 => -3.5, 18.1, 20.3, 19.2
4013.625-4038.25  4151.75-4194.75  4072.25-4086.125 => 0.7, 20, 20.3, 20.1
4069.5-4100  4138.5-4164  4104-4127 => 0.1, 19.4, 20.6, 20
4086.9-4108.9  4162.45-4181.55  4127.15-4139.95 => -1.0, 17.8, 20.4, 19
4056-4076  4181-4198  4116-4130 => -0.5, 20.1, 20.3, 20.2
